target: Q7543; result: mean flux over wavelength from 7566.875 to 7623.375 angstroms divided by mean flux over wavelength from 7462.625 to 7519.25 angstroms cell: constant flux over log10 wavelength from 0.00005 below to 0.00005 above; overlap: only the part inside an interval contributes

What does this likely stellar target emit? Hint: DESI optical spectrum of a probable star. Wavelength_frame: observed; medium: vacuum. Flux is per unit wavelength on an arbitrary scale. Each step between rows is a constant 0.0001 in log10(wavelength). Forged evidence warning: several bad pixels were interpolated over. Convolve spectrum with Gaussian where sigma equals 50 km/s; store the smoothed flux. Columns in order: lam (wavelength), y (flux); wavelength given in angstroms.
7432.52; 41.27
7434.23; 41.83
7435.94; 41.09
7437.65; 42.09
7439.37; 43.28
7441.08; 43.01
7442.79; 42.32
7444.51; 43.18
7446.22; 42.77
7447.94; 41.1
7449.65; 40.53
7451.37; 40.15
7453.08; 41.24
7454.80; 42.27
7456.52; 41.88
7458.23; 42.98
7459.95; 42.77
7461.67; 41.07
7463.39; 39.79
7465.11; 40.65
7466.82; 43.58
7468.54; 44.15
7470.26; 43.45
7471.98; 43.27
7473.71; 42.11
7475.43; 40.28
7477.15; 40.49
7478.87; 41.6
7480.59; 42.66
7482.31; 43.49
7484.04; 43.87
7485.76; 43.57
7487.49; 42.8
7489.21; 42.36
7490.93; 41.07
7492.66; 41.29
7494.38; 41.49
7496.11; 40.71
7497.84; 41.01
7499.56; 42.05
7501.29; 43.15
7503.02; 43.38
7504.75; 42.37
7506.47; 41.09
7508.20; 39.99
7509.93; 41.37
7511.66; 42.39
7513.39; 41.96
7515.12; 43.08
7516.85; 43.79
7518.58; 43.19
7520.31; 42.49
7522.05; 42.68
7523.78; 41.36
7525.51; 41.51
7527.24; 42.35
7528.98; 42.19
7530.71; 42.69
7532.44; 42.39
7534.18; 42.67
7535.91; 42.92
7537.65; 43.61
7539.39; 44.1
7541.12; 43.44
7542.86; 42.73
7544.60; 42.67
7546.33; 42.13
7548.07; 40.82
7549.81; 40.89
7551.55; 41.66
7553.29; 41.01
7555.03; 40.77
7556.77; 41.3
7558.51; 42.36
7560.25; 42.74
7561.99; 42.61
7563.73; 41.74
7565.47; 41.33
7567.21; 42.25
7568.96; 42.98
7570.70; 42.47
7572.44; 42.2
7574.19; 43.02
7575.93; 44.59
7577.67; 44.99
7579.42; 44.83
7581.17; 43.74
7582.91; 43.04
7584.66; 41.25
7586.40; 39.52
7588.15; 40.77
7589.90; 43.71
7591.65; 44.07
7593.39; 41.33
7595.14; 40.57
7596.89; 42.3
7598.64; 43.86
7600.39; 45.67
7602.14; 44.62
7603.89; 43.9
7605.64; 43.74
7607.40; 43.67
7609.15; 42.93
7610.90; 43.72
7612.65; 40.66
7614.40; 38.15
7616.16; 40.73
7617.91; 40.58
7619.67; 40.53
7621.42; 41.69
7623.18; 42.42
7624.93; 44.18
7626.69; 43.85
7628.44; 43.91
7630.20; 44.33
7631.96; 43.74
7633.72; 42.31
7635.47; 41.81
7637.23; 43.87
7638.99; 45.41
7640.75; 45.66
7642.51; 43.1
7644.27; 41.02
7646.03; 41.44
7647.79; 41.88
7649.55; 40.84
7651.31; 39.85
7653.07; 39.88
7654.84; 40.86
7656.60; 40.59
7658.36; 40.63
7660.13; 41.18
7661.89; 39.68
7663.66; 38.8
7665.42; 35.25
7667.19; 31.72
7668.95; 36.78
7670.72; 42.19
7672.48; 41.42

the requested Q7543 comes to 1.01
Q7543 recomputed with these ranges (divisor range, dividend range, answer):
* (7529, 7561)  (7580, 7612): 1.02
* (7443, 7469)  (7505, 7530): 1.01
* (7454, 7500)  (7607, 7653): 1.01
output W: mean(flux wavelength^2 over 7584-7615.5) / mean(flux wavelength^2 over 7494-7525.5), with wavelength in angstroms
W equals 1.03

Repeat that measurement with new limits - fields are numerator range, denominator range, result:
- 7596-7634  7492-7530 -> 1.05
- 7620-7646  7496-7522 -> 1.06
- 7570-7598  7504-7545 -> 1.02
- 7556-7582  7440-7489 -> 1.05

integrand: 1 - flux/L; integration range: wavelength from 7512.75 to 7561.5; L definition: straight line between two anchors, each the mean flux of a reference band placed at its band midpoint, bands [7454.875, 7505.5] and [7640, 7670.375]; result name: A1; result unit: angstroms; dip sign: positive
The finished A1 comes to -1.0 angstroms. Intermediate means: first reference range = 42.2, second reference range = 40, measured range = 42.3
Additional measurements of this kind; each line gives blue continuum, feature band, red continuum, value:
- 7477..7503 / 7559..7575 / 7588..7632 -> 0.1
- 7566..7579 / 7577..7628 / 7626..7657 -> 0.4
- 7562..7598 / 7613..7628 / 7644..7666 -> -0.1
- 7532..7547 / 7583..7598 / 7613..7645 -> 0.3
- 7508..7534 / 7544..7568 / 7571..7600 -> 0.5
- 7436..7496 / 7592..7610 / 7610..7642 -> -0.3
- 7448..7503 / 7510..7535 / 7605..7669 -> -0.4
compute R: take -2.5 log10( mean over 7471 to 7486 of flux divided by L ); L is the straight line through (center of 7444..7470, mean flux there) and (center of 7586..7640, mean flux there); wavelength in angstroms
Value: -0.01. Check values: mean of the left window 41.9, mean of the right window 42.7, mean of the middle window 42.3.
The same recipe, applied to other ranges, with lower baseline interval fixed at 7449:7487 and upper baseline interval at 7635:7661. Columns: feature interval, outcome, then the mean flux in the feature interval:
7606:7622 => 0.011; 41.5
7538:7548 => -0.022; 42.9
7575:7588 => -0.028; 43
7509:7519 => -0.014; 42.6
